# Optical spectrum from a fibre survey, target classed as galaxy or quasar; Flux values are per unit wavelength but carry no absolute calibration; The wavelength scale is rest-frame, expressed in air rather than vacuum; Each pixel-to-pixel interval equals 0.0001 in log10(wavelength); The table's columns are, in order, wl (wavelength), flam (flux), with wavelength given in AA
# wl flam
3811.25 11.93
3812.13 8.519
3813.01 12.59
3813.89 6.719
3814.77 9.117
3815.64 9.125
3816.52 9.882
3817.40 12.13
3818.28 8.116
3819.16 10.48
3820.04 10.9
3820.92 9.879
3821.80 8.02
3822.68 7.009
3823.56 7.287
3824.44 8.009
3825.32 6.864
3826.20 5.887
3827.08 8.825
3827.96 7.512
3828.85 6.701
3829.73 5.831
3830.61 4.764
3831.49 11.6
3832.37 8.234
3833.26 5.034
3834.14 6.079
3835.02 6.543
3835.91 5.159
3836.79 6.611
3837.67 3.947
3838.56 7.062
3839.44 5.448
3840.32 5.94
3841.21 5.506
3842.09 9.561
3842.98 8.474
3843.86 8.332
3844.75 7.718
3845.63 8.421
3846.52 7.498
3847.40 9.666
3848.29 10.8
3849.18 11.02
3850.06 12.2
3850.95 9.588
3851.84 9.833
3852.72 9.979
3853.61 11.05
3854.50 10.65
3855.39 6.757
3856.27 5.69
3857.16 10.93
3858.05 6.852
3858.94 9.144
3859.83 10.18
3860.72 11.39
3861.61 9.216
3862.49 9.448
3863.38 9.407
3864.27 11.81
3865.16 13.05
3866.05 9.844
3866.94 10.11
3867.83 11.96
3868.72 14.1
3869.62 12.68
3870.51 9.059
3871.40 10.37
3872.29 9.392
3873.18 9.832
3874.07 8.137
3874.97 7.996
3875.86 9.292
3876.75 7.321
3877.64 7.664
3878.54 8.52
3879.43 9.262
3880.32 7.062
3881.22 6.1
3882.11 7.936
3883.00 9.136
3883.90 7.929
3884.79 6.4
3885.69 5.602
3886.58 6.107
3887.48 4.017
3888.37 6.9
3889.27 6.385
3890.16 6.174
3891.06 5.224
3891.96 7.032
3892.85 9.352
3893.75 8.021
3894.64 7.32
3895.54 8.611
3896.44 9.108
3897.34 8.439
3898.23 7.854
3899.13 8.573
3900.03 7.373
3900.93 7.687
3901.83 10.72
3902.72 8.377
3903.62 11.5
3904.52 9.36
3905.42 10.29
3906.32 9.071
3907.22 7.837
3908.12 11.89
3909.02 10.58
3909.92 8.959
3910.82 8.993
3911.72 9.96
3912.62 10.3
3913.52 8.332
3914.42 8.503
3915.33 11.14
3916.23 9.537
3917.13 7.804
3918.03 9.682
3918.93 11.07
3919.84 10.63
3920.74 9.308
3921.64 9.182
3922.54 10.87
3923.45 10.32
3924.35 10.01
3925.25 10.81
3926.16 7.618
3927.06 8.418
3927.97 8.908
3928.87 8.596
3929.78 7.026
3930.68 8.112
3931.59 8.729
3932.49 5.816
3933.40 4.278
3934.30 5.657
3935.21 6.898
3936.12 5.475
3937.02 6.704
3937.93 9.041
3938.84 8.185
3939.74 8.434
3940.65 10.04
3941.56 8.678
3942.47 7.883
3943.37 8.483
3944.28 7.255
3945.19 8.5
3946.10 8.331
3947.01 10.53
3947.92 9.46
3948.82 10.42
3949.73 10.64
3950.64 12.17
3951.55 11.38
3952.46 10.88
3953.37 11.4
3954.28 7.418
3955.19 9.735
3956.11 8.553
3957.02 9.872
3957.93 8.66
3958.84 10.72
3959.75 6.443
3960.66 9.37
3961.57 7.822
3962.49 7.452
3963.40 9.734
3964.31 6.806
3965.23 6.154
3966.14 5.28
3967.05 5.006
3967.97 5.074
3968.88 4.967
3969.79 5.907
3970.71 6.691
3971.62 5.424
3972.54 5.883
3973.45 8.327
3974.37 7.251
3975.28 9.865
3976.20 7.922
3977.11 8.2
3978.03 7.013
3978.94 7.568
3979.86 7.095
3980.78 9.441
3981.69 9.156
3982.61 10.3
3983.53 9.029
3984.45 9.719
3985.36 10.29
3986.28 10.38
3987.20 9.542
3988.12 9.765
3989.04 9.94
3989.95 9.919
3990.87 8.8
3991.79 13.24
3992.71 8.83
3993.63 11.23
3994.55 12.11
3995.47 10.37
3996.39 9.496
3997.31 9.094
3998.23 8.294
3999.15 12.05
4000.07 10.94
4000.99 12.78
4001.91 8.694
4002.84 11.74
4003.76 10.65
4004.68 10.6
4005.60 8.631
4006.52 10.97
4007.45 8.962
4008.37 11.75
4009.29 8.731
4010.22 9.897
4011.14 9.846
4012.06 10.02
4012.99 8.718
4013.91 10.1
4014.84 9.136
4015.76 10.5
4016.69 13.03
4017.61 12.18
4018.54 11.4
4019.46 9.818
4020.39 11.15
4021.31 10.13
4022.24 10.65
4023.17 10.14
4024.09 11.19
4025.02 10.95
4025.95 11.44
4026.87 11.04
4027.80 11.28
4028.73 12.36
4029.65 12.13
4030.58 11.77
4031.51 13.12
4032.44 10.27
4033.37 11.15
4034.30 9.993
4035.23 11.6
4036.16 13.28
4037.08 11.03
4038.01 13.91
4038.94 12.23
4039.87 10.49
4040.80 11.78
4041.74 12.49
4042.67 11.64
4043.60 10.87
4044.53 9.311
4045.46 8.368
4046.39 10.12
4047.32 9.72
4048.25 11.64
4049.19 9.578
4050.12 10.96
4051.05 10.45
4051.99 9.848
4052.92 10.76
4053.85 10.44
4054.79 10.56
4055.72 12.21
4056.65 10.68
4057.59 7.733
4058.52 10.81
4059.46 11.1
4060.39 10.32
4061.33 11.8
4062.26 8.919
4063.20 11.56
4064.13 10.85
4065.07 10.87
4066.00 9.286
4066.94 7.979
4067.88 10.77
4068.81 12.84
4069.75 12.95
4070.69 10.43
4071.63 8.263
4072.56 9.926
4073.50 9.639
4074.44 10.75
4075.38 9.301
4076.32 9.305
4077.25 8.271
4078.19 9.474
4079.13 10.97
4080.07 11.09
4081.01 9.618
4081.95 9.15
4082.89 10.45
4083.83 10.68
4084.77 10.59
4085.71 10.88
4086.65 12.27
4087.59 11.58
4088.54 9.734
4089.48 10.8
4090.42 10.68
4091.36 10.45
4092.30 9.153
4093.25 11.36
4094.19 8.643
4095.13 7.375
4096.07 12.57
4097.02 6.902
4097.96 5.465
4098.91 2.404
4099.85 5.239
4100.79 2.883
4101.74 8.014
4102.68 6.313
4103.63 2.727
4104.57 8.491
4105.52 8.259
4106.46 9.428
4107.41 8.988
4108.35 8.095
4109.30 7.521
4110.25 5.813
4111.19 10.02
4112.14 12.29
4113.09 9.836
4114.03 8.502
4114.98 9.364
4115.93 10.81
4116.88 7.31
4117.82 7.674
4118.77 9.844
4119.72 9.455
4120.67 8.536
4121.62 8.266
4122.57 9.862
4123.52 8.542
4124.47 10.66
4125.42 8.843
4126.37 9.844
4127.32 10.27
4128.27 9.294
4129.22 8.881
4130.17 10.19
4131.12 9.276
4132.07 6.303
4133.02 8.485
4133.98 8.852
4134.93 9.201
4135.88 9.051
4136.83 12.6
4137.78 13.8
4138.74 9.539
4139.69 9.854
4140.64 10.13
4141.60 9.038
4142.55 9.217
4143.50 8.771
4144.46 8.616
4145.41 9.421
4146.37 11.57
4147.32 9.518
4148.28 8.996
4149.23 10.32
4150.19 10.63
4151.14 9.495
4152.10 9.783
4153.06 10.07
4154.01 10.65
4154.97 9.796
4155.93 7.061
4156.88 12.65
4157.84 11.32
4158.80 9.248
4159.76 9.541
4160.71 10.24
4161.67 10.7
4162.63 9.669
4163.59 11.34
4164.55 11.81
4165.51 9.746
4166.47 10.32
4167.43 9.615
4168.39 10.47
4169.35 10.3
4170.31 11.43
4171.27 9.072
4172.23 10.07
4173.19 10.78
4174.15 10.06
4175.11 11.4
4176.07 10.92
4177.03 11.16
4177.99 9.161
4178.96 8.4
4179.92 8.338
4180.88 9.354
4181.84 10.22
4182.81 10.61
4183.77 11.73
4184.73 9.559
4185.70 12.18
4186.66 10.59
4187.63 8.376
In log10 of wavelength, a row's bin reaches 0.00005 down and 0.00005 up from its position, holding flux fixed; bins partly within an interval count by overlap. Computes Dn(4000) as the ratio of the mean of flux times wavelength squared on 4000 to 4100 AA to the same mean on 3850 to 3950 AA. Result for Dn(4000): 1.27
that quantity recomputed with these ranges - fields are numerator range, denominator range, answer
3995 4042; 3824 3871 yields 1.37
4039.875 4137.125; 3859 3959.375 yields 1.17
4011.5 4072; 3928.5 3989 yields 1.37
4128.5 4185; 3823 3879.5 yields 1.34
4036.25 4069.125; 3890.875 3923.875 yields 1.25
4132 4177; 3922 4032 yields 1.19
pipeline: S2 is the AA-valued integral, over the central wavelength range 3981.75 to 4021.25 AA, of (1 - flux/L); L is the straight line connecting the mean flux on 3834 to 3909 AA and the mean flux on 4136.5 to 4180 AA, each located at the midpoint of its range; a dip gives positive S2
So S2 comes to -4.2 AA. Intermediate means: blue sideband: 8.59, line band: 10.3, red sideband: 10.2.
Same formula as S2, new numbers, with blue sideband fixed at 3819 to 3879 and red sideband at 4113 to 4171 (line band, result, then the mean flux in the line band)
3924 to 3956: 1.4 AA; 8.62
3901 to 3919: -1.5 AA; 9.63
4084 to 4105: 2.5 AA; 8.42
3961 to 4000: 2.7 AA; 8.52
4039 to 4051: -1.6 AA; 10.6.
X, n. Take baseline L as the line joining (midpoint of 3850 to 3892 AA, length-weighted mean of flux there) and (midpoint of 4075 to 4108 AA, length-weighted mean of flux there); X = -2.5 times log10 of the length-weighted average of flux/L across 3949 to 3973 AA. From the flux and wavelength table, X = 0.10 mag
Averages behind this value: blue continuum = 8.83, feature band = 8.08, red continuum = 8.84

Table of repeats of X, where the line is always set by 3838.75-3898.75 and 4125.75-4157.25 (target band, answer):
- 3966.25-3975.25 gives 0.41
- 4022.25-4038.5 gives -0.24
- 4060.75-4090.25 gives -0.10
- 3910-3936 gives 0.01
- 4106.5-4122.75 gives 0.08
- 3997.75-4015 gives -0.11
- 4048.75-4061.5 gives -0.12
